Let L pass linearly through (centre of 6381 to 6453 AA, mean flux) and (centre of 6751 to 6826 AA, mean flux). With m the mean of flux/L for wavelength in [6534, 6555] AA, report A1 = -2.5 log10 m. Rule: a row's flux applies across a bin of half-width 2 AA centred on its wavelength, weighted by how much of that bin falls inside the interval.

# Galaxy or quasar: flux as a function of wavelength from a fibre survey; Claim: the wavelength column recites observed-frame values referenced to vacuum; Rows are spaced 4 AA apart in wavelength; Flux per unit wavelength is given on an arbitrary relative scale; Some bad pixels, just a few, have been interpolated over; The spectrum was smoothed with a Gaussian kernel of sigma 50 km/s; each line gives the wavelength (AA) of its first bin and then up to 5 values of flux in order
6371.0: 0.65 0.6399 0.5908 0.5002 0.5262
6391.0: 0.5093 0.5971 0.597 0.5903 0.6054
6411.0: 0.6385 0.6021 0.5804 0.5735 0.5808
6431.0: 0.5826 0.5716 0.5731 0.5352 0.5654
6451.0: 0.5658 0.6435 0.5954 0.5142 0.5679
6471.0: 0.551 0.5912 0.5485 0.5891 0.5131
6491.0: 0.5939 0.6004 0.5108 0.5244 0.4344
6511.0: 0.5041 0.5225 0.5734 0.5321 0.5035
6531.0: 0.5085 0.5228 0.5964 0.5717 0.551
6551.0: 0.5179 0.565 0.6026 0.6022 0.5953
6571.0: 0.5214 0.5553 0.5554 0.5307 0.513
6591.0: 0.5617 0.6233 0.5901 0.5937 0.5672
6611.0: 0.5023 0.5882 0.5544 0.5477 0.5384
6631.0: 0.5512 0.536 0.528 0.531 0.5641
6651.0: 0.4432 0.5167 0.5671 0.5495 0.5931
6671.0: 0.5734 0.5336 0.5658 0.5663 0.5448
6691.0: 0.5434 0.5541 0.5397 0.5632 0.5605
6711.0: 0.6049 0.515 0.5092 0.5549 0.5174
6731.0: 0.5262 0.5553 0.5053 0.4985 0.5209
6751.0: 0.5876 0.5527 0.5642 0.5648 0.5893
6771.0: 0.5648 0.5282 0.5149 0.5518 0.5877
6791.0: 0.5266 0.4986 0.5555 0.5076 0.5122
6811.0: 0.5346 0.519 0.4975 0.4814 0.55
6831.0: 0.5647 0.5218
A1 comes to 0.01 mag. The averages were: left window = 0.572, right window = 0.538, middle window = 0.555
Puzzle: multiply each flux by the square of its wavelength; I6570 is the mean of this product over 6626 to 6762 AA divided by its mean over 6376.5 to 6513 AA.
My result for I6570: 1.0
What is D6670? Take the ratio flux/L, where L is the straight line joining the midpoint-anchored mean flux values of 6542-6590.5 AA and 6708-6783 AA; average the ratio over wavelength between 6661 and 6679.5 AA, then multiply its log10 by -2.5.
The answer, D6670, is -0.03 mag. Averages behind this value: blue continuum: 0.557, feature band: 0.563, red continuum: 0.543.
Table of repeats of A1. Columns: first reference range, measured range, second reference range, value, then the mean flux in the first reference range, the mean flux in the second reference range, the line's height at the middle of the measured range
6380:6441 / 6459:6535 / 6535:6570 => 0.066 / 0.575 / 0.571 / 0.573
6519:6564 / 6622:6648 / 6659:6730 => 0.022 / 0.552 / 0.552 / 0.552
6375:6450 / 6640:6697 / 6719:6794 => 0.011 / 0.575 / 0.543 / 0.552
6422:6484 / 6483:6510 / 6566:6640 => 0.067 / 0.571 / 0.555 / 0.567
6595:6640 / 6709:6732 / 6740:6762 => 0.017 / 0.558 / 0.544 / 0.547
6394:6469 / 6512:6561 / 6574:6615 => 0.043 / 0.583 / 0.561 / 0.569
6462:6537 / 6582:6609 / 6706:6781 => -0.059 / 0.537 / 0.544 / 0.54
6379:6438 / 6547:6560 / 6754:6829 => 0.008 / 0.576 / 0.537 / 0.561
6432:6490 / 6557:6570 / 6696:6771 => -0.065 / 0.567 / 0.547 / 0.559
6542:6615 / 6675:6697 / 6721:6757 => -0.017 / 0.563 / 0.535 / 0.544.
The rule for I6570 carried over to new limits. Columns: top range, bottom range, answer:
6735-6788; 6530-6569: 1.03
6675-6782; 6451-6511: 1.06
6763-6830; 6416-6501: 1.04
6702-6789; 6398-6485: 1.03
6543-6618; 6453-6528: 1.06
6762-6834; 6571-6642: 1.02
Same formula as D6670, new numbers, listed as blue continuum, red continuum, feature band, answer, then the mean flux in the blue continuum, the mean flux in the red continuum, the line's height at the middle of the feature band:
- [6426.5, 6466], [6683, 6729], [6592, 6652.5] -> 0.01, 0.572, 0.547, 0.555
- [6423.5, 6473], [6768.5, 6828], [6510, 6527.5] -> 0.06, 0.571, 0.529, 0.562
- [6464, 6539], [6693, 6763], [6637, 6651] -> 0.03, 0.54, 0.544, 0.542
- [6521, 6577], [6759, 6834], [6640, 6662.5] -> 0.04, 0.553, 0.537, 0.546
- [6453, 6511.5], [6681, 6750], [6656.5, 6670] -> -0.05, 0.553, 0.541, 0.544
